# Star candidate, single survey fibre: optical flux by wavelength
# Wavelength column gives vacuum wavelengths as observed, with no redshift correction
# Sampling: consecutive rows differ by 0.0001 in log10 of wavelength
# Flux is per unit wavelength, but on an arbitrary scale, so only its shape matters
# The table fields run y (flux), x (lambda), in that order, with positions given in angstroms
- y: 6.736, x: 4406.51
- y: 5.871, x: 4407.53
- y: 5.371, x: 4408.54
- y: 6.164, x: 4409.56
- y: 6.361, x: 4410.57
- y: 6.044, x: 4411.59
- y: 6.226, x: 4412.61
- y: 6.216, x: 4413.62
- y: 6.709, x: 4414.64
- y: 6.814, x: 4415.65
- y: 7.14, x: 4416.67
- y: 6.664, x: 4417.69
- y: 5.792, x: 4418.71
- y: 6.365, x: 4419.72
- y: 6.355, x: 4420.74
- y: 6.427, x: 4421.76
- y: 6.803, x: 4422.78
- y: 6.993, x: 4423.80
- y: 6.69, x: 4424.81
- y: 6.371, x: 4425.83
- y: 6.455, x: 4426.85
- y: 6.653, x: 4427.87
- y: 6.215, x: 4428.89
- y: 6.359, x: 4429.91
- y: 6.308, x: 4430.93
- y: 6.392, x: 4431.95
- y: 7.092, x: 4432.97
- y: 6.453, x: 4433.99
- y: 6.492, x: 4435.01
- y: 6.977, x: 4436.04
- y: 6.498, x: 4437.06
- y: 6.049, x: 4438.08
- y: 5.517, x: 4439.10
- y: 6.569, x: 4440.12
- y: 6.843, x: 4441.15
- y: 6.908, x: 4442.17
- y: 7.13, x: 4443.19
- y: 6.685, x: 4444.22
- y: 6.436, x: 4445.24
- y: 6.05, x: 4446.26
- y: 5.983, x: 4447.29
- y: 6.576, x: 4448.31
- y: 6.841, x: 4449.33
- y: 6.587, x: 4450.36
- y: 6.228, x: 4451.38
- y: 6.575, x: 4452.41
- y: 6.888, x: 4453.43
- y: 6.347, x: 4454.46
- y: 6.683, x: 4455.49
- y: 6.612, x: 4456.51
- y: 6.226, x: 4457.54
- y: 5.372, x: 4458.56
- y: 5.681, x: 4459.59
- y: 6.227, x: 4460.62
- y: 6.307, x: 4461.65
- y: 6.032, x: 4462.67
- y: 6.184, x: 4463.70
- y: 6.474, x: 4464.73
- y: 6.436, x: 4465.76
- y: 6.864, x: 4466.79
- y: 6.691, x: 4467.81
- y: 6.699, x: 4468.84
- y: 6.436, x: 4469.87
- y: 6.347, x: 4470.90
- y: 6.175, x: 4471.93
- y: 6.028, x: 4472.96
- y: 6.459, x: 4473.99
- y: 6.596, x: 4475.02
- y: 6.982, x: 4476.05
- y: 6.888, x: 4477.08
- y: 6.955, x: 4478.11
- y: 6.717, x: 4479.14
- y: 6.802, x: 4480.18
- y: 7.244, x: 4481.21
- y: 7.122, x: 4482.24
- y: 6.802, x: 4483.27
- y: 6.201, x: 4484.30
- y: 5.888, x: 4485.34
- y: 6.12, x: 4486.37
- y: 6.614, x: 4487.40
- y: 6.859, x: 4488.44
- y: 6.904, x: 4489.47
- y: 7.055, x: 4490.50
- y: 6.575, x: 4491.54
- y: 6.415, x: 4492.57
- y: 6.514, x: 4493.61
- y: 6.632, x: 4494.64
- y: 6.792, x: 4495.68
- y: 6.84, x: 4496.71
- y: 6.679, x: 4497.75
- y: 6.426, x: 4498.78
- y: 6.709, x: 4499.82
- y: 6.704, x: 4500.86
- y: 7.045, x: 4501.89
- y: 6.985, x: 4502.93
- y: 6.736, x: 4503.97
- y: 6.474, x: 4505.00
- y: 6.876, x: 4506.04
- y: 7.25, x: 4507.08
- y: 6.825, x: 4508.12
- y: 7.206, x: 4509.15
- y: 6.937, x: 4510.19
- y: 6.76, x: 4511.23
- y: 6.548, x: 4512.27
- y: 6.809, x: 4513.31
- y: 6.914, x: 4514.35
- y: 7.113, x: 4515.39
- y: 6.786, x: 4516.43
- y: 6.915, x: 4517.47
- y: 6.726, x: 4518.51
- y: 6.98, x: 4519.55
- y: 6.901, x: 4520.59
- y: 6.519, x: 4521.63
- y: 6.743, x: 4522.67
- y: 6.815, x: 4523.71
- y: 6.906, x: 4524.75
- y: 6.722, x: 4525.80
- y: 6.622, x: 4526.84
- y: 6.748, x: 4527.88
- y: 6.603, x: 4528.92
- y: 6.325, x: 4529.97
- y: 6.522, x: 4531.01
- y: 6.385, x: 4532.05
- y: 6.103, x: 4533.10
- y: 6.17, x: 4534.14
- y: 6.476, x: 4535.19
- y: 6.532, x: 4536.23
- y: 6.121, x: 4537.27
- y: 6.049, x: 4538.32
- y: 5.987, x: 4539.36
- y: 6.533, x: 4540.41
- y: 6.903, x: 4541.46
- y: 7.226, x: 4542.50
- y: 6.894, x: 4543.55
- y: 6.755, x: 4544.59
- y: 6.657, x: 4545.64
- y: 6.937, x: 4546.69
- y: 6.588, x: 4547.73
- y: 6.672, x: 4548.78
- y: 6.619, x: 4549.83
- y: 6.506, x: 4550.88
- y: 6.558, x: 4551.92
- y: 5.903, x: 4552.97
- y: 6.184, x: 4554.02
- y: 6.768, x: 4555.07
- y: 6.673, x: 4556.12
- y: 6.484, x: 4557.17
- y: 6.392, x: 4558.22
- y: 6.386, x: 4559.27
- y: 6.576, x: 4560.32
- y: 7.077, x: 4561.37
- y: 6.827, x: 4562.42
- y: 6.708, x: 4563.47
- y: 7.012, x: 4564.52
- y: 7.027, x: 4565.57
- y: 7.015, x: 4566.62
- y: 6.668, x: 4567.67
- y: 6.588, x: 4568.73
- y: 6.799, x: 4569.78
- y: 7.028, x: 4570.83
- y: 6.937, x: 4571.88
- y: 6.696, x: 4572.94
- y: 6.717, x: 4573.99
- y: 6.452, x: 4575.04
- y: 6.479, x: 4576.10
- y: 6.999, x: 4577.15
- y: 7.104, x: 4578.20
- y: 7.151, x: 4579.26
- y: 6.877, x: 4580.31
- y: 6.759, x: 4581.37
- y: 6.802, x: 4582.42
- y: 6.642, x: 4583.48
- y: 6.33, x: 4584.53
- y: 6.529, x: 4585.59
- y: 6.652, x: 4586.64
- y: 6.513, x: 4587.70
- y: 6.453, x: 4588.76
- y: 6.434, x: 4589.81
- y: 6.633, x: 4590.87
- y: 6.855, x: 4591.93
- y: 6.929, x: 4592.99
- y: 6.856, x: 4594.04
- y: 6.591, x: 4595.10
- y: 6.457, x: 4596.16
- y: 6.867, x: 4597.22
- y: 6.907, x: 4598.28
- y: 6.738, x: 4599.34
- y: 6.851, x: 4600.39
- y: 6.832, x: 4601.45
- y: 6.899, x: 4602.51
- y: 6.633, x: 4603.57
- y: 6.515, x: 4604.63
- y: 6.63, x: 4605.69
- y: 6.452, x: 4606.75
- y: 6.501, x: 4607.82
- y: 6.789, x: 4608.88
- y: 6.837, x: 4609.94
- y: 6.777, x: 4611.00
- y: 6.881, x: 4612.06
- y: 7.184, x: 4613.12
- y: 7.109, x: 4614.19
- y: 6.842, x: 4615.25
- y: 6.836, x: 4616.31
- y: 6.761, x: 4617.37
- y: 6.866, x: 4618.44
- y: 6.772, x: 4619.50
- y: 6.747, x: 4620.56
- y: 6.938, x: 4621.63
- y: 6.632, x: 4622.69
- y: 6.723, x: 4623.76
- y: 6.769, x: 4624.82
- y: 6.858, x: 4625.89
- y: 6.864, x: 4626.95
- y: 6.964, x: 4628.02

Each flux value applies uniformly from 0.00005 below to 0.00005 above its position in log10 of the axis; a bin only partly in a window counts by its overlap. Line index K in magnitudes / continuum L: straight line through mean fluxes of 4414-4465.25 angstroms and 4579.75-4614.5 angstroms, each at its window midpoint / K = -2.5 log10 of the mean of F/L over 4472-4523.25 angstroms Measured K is -0.03 mag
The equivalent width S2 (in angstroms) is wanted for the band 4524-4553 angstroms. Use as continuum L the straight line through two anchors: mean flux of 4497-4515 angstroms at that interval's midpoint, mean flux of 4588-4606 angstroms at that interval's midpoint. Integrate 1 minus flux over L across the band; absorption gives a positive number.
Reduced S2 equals 1.0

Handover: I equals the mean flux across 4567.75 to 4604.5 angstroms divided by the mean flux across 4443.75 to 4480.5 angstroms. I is 1.04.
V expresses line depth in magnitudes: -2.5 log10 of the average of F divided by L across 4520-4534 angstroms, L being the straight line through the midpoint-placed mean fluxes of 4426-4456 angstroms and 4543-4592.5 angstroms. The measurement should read 0.00 mag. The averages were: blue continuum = 6.51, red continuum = 6.69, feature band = 6.6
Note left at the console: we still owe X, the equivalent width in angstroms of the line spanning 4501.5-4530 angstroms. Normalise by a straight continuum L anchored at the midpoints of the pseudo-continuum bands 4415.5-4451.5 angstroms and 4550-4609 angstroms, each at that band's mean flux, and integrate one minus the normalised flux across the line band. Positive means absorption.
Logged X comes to -0.9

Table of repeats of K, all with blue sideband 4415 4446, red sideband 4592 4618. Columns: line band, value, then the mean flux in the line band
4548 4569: 0.01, 6.63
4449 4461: 0.04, 6.35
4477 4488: -0.01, 6.66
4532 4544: 0.04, 6.44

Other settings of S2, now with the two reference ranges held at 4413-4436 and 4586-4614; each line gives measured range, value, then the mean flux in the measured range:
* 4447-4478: 0.74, 6.43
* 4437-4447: 0.16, 6.46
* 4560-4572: -0.31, 6.86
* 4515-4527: -0.31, 6.82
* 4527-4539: 0.51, 6.37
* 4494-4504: -0.20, 6.75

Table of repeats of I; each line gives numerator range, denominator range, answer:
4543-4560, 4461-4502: 0.99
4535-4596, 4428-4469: 1.04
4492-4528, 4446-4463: 1.08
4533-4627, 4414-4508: 1.02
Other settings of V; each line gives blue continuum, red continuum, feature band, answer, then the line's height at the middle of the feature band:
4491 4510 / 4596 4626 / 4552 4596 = 0.014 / 6.78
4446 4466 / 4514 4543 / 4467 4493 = -0.035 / 6.42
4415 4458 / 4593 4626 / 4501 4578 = -0.003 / 6.68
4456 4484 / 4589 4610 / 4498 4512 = -0.046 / 6.55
